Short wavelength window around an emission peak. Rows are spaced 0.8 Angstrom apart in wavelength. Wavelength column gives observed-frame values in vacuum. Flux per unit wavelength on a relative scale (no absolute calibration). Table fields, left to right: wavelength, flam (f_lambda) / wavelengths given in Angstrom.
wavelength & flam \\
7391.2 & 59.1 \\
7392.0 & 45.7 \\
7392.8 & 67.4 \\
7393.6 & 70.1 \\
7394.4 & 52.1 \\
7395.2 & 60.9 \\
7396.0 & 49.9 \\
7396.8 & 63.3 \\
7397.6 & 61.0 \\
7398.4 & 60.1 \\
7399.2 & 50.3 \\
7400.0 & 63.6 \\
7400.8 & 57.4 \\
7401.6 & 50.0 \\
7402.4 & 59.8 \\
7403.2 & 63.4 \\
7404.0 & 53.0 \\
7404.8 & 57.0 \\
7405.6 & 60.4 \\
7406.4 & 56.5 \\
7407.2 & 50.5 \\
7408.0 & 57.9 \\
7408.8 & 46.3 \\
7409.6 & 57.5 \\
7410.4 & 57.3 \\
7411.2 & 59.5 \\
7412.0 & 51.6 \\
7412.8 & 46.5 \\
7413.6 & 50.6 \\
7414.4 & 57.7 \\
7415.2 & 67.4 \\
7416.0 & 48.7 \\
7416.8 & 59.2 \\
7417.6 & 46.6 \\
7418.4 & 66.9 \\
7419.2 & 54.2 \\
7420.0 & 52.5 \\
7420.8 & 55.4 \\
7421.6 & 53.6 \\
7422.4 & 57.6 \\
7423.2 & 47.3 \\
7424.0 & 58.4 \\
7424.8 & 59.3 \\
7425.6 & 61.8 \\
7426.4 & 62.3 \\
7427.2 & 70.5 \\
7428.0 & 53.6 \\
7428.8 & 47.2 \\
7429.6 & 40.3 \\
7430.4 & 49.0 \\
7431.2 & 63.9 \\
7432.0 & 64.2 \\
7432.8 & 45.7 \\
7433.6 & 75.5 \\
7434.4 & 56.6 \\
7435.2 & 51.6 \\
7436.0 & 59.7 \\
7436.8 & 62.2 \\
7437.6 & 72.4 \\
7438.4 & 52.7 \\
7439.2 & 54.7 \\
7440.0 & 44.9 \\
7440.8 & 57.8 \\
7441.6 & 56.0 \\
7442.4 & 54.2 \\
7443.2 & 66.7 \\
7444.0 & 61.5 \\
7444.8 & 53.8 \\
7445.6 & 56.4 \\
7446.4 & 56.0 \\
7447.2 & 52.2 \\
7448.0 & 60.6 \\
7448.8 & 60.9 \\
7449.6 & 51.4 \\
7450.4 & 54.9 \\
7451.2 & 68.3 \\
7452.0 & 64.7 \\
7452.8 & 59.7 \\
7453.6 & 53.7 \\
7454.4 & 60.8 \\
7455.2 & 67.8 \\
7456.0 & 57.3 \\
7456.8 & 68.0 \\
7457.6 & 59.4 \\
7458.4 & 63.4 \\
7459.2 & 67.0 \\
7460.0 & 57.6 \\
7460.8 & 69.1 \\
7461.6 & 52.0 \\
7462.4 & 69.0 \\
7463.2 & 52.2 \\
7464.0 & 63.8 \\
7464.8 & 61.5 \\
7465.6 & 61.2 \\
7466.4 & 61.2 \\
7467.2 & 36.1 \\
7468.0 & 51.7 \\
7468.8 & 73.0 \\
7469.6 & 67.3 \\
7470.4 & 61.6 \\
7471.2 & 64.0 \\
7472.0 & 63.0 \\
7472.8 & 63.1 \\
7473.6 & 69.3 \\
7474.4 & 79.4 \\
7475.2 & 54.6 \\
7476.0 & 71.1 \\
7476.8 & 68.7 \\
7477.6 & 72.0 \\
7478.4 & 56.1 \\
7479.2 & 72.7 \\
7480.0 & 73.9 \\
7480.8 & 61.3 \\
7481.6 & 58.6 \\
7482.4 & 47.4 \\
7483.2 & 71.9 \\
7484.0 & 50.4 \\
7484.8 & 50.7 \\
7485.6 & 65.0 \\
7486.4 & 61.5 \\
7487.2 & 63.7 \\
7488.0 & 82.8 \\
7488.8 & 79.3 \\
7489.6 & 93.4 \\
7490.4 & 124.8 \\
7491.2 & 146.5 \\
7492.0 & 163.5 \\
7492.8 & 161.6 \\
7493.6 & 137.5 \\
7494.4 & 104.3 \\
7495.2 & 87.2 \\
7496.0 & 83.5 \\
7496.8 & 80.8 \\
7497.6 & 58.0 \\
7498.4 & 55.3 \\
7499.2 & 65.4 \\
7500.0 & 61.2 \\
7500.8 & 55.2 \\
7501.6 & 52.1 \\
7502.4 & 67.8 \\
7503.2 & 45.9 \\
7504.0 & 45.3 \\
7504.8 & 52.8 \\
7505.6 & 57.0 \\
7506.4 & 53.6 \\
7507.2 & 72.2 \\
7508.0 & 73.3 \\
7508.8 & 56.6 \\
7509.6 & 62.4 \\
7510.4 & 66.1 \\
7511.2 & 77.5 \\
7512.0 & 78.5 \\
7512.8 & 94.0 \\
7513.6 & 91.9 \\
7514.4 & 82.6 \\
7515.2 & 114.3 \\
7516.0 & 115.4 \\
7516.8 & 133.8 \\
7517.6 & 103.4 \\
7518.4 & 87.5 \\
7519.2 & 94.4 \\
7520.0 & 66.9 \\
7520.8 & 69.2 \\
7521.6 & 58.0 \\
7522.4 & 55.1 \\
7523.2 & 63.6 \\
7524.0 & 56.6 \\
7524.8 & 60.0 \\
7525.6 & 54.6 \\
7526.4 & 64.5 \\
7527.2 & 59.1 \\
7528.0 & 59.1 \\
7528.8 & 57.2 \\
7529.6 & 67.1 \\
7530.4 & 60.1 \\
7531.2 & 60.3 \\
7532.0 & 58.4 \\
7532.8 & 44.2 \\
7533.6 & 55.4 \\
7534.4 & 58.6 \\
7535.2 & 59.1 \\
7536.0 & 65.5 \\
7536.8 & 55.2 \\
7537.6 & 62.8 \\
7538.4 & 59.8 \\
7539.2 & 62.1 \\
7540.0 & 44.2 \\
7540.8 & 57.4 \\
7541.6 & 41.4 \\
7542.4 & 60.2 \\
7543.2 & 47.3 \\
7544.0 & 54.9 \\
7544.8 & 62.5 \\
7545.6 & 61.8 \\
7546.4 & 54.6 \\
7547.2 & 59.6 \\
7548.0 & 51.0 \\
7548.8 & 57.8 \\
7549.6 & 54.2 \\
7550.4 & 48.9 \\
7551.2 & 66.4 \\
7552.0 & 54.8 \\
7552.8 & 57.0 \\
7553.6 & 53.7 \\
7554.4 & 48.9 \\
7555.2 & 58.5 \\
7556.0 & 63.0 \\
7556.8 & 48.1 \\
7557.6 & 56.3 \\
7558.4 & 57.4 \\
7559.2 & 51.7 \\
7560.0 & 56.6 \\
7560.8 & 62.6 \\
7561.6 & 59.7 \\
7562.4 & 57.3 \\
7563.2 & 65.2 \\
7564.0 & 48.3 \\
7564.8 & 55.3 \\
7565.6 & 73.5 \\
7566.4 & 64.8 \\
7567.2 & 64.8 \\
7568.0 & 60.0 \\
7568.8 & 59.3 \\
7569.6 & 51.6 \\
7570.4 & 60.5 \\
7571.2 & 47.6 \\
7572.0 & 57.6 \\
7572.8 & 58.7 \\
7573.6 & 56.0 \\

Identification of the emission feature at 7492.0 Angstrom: H-alpha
